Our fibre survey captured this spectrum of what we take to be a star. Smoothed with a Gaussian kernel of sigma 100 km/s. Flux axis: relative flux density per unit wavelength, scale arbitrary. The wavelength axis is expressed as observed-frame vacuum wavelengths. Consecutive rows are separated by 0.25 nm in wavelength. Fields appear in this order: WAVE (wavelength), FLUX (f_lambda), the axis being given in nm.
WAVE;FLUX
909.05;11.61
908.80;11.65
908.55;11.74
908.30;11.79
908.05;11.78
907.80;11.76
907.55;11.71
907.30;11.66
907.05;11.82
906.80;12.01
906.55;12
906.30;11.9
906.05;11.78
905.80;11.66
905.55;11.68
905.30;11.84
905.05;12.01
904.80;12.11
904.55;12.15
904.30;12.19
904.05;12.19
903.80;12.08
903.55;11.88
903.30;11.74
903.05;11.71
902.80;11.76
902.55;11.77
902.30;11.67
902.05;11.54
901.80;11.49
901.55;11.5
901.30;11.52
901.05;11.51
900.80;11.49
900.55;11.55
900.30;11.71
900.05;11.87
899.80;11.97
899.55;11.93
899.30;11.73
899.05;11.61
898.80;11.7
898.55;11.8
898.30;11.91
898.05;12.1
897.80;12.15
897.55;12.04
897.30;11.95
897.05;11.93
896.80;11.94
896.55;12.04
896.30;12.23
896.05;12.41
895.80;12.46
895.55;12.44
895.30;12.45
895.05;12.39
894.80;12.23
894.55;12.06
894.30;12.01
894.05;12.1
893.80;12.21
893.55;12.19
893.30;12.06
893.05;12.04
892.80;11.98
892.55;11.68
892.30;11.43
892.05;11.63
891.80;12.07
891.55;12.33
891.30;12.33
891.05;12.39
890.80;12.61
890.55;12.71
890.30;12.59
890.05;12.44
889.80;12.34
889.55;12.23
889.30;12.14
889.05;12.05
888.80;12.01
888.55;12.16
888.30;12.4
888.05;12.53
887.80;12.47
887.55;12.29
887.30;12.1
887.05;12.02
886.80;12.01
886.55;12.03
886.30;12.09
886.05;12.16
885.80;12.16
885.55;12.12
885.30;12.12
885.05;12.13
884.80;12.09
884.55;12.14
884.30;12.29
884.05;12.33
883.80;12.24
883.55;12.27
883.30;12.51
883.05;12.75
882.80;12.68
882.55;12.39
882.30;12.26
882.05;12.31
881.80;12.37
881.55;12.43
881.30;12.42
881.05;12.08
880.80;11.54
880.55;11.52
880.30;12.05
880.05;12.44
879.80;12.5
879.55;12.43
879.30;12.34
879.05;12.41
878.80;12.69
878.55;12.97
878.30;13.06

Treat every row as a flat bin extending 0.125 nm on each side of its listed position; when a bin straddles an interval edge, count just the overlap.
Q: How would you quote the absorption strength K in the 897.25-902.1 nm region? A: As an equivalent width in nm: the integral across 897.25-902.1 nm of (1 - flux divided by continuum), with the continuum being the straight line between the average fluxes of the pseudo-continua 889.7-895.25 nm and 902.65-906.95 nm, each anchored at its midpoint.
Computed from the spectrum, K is 0.11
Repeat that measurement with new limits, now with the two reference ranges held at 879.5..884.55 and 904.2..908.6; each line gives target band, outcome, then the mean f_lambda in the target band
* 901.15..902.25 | 0.039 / 11.5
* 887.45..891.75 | -0.069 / 12.3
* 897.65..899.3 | 0.018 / 11.9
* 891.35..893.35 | 0.032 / 11.9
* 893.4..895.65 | -0.029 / 12.2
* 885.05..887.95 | 0.015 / 12.1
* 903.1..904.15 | -0.003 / 11.9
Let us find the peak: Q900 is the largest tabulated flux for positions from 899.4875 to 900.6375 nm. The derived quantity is 11.97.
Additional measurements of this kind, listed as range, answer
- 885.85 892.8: 12.71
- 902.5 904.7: 12.19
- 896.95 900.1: 12.15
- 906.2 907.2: 12.01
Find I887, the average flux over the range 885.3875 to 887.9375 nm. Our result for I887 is 12.1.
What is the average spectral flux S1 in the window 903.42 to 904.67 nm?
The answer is 12.1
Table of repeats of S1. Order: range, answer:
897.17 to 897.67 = 12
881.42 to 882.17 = 12.4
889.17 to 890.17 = 12.3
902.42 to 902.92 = 11.8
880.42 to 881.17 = 11.7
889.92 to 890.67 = 12.6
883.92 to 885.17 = 12.2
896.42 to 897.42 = 12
